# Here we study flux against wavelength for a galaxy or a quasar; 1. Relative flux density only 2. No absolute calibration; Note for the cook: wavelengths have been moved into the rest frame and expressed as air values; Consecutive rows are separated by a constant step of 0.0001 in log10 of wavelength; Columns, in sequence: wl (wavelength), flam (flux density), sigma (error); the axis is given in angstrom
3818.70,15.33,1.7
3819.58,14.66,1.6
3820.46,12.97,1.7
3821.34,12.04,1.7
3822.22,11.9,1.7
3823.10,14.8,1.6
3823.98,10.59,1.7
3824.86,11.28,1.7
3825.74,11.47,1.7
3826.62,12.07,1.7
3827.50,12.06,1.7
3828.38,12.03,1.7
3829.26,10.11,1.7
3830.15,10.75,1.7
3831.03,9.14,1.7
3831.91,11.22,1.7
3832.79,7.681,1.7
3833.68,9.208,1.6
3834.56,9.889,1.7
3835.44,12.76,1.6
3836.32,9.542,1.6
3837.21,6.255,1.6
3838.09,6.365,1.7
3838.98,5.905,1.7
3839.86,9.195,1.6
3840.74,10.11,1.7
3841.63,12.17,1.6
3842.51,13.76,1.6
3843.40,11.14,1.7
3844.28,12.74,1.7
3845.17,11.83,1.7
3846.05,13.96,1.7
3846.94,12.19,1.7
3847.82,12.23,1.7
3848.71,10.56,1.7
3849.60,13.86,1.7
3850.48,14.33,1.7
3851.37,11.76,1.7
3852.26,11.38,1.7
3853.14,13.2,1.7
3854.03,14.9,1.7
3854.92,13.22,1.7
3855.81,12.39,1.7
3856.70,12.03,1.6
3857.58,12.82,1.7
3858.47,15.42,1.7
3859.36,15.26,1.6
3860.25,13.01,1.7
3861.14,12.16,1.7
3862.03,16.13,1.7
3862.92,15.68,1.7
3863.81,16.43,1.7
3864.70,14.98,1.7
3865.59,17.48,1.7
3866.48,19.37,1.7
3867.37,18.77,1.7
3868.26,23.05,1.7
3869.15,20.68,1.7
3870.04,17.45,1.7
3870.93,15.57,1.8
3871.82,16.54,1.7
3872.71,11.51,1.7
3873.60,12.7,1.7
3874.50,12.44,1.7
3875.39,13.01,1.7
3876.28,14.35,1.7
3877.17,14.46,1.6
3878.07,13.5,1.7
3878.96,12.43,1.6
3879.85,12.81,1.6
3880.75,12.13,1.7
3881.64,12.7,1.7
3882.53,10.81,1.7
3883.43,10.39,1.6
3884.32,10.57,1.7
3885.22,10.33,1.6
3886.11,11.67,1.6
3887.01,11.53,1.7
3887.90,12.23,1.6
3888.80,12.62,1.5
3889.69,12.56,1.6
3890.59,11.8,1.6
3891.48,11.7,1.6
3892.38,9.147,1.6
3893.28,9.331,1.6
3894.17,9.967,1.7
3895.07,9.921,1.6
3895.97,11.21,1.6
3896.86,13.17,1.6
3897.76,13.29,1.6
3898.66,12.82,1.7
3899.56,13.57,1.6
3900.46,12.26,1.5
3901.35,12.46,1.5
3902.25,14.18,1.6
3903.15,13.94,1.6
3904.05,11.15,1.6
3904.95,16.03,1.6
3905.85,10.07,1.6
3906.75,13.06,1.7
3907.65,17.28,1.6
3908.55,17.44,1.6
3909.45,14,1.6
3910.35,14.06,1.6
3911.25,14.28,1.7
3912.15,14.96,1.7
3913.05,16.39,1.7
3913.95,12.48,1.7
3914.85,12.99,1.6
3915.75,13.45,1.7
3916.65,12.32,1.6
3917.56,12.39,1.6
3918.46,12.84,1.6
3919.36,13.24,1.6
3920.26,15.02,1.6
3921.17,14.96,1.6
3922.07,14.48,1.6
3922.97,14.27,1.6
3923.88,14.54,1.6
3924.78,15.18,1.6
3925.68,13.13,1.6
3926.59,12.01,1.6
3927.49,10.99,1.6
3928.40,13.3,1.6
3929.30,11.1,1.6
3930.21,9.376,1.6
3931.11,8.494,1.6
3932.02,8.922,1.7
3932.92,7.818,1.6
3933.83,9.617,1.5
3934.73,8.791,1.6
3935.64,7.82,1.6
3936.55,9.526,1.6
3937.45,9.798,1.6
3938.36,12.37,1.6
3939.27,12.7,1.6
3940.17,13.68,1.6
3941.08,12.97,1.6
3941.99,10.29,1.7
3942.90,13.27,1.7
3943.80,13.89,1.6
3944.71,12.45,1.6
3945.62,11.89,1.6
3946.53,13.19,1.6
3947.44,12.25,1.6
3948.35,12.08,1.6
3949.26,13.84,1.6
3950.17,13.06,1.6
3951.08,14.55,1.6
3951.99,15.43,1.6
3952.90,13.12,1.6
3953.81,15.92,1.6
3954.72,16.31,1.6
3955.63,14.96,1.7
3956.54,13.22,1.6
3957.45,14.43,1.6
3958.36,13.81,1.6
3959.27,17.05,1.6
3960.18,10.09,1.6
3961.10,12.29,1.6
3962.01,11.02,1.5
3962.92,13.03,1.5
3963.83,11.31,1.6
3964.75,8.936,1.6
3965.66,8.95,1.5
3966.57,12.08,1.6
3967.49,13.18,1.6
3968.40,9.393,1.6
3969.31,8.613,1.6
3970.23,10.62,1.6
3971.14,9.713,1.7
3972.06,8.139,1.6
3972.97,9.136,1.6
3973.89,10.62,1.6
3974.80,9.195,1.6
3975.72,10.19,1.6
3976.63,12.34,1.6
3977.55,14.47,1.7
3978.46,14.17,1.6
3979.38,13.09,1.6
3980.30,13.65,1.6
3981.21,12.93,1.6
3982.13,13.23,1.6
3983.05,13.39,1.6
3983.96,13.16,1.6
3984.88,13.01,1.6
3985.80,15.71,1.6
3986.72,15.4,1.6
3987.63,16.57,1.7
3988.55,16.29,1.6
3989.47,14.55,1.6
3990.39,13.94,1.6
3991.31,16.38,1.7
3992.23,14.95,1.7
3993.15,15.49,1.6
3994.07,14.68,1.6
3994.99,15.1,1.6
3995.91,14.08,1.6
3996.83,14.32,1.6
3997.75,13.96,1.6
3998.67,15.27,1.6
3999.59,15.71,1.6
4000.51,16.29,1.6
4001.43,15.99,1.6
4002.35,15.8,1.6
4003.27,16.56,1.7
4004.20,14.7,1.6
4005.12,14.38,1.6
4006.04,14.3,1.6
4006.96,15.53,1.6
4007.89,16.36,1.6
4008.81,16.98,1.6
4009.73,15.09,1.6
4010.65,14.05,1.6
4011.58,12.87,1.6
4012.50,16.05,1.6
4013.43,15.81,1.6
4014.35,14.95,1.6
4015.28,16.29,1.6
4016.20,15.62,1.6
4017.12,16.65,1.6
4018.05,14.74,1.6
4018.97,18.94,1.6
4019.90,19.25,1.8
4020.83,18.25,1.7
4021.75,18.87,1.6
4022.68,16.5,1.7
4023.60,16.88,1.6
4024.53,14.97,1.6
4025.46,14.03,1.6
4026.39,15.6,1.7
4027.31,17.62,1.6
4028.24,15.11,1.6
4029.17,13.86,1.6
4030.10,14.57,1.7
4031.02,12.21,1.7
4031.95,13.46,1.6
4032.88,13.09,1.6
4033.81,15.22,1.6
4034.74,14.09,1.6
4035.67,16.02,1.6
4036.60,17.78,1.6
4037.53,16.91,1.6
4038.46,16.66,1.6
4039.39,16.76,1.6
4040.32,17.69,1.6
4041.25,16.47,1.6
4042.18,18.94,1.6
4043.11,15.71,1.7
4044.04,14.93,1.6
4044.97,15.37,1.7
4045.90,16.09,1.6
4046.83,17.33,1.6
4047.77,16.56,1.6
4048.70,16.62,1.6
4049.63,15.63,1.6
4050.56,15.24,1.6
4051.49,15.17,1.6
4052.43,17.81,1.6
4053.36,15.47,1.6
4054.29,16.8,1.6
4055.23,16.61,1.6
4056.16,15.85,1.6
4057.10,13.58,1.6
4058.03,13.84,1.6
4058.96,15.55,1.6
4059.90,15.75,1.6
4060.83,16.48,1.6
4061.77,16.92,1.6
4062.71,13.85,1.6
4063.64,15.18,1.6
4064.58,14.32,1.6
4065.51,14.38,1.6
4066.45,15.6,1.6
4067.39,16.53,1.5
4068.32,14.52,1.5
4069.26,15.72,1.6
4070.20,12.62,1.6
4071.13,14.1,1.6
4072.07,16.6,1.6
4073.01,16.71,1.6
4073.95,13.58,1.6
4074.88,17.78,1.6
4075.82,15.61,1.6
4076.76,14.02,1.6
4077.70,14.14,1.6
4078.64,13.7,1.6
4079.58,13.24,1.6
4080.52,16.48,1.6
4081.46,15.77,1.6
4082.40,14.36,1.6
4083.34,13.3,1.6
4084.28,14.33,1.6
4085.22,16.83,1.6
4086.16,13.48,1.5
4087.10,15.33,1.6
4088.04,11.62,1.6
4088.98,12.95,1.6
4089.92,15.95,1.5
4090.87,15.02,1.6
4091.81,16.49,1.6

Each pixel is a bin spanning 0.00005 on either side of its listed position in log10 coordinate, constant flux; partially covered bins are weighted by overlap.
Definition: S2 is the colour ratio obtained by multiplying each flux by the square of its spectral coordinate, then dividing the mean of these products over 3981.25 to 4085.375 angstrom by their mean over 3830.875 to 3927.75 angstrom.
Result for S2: 1.3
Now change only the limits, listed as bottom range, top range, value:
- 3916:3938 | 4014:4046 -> 1.44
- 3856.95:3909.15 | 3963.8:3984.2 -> 0.87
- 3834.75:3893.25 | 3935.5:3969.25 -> 1.01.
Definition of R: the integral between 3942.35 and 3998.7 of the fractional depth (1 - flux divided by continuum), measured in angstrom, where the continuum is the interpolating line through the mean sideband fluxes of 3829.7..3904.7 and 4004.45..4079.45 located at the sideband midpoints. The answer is 5.27 angstrom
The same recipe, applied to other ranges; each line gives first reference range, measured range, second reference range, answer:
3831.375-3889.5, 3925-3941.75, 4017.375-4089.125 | 3.8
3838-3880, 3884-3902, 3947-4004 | 2.6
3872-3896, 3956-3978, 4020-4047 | 4.3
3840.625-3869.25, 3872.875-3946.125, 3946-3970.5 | 5.6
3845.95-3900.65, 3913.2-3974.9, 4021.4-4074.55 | 9.3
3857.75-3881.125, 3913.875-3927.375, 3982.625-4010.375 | 1.5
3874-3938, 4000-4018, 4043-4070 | -1.1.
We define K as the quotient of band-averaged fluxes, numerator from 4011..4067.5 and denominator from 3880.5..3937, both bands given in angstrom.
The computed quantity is 1.3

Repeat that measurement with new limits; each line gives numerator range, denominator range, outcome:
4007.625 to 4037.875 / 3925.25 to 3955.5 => 1.31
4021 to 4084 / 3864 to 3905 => 1.16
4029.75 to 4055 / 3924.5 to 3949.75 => 1.39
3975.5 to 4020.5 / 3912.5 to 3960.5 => 1.18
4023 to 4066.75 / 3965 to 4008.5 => 1.16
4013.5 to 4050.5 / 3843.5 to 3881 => 1.12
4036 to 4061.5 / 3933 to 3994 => 1.29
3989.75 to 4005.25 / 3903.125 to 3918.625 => 1.09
